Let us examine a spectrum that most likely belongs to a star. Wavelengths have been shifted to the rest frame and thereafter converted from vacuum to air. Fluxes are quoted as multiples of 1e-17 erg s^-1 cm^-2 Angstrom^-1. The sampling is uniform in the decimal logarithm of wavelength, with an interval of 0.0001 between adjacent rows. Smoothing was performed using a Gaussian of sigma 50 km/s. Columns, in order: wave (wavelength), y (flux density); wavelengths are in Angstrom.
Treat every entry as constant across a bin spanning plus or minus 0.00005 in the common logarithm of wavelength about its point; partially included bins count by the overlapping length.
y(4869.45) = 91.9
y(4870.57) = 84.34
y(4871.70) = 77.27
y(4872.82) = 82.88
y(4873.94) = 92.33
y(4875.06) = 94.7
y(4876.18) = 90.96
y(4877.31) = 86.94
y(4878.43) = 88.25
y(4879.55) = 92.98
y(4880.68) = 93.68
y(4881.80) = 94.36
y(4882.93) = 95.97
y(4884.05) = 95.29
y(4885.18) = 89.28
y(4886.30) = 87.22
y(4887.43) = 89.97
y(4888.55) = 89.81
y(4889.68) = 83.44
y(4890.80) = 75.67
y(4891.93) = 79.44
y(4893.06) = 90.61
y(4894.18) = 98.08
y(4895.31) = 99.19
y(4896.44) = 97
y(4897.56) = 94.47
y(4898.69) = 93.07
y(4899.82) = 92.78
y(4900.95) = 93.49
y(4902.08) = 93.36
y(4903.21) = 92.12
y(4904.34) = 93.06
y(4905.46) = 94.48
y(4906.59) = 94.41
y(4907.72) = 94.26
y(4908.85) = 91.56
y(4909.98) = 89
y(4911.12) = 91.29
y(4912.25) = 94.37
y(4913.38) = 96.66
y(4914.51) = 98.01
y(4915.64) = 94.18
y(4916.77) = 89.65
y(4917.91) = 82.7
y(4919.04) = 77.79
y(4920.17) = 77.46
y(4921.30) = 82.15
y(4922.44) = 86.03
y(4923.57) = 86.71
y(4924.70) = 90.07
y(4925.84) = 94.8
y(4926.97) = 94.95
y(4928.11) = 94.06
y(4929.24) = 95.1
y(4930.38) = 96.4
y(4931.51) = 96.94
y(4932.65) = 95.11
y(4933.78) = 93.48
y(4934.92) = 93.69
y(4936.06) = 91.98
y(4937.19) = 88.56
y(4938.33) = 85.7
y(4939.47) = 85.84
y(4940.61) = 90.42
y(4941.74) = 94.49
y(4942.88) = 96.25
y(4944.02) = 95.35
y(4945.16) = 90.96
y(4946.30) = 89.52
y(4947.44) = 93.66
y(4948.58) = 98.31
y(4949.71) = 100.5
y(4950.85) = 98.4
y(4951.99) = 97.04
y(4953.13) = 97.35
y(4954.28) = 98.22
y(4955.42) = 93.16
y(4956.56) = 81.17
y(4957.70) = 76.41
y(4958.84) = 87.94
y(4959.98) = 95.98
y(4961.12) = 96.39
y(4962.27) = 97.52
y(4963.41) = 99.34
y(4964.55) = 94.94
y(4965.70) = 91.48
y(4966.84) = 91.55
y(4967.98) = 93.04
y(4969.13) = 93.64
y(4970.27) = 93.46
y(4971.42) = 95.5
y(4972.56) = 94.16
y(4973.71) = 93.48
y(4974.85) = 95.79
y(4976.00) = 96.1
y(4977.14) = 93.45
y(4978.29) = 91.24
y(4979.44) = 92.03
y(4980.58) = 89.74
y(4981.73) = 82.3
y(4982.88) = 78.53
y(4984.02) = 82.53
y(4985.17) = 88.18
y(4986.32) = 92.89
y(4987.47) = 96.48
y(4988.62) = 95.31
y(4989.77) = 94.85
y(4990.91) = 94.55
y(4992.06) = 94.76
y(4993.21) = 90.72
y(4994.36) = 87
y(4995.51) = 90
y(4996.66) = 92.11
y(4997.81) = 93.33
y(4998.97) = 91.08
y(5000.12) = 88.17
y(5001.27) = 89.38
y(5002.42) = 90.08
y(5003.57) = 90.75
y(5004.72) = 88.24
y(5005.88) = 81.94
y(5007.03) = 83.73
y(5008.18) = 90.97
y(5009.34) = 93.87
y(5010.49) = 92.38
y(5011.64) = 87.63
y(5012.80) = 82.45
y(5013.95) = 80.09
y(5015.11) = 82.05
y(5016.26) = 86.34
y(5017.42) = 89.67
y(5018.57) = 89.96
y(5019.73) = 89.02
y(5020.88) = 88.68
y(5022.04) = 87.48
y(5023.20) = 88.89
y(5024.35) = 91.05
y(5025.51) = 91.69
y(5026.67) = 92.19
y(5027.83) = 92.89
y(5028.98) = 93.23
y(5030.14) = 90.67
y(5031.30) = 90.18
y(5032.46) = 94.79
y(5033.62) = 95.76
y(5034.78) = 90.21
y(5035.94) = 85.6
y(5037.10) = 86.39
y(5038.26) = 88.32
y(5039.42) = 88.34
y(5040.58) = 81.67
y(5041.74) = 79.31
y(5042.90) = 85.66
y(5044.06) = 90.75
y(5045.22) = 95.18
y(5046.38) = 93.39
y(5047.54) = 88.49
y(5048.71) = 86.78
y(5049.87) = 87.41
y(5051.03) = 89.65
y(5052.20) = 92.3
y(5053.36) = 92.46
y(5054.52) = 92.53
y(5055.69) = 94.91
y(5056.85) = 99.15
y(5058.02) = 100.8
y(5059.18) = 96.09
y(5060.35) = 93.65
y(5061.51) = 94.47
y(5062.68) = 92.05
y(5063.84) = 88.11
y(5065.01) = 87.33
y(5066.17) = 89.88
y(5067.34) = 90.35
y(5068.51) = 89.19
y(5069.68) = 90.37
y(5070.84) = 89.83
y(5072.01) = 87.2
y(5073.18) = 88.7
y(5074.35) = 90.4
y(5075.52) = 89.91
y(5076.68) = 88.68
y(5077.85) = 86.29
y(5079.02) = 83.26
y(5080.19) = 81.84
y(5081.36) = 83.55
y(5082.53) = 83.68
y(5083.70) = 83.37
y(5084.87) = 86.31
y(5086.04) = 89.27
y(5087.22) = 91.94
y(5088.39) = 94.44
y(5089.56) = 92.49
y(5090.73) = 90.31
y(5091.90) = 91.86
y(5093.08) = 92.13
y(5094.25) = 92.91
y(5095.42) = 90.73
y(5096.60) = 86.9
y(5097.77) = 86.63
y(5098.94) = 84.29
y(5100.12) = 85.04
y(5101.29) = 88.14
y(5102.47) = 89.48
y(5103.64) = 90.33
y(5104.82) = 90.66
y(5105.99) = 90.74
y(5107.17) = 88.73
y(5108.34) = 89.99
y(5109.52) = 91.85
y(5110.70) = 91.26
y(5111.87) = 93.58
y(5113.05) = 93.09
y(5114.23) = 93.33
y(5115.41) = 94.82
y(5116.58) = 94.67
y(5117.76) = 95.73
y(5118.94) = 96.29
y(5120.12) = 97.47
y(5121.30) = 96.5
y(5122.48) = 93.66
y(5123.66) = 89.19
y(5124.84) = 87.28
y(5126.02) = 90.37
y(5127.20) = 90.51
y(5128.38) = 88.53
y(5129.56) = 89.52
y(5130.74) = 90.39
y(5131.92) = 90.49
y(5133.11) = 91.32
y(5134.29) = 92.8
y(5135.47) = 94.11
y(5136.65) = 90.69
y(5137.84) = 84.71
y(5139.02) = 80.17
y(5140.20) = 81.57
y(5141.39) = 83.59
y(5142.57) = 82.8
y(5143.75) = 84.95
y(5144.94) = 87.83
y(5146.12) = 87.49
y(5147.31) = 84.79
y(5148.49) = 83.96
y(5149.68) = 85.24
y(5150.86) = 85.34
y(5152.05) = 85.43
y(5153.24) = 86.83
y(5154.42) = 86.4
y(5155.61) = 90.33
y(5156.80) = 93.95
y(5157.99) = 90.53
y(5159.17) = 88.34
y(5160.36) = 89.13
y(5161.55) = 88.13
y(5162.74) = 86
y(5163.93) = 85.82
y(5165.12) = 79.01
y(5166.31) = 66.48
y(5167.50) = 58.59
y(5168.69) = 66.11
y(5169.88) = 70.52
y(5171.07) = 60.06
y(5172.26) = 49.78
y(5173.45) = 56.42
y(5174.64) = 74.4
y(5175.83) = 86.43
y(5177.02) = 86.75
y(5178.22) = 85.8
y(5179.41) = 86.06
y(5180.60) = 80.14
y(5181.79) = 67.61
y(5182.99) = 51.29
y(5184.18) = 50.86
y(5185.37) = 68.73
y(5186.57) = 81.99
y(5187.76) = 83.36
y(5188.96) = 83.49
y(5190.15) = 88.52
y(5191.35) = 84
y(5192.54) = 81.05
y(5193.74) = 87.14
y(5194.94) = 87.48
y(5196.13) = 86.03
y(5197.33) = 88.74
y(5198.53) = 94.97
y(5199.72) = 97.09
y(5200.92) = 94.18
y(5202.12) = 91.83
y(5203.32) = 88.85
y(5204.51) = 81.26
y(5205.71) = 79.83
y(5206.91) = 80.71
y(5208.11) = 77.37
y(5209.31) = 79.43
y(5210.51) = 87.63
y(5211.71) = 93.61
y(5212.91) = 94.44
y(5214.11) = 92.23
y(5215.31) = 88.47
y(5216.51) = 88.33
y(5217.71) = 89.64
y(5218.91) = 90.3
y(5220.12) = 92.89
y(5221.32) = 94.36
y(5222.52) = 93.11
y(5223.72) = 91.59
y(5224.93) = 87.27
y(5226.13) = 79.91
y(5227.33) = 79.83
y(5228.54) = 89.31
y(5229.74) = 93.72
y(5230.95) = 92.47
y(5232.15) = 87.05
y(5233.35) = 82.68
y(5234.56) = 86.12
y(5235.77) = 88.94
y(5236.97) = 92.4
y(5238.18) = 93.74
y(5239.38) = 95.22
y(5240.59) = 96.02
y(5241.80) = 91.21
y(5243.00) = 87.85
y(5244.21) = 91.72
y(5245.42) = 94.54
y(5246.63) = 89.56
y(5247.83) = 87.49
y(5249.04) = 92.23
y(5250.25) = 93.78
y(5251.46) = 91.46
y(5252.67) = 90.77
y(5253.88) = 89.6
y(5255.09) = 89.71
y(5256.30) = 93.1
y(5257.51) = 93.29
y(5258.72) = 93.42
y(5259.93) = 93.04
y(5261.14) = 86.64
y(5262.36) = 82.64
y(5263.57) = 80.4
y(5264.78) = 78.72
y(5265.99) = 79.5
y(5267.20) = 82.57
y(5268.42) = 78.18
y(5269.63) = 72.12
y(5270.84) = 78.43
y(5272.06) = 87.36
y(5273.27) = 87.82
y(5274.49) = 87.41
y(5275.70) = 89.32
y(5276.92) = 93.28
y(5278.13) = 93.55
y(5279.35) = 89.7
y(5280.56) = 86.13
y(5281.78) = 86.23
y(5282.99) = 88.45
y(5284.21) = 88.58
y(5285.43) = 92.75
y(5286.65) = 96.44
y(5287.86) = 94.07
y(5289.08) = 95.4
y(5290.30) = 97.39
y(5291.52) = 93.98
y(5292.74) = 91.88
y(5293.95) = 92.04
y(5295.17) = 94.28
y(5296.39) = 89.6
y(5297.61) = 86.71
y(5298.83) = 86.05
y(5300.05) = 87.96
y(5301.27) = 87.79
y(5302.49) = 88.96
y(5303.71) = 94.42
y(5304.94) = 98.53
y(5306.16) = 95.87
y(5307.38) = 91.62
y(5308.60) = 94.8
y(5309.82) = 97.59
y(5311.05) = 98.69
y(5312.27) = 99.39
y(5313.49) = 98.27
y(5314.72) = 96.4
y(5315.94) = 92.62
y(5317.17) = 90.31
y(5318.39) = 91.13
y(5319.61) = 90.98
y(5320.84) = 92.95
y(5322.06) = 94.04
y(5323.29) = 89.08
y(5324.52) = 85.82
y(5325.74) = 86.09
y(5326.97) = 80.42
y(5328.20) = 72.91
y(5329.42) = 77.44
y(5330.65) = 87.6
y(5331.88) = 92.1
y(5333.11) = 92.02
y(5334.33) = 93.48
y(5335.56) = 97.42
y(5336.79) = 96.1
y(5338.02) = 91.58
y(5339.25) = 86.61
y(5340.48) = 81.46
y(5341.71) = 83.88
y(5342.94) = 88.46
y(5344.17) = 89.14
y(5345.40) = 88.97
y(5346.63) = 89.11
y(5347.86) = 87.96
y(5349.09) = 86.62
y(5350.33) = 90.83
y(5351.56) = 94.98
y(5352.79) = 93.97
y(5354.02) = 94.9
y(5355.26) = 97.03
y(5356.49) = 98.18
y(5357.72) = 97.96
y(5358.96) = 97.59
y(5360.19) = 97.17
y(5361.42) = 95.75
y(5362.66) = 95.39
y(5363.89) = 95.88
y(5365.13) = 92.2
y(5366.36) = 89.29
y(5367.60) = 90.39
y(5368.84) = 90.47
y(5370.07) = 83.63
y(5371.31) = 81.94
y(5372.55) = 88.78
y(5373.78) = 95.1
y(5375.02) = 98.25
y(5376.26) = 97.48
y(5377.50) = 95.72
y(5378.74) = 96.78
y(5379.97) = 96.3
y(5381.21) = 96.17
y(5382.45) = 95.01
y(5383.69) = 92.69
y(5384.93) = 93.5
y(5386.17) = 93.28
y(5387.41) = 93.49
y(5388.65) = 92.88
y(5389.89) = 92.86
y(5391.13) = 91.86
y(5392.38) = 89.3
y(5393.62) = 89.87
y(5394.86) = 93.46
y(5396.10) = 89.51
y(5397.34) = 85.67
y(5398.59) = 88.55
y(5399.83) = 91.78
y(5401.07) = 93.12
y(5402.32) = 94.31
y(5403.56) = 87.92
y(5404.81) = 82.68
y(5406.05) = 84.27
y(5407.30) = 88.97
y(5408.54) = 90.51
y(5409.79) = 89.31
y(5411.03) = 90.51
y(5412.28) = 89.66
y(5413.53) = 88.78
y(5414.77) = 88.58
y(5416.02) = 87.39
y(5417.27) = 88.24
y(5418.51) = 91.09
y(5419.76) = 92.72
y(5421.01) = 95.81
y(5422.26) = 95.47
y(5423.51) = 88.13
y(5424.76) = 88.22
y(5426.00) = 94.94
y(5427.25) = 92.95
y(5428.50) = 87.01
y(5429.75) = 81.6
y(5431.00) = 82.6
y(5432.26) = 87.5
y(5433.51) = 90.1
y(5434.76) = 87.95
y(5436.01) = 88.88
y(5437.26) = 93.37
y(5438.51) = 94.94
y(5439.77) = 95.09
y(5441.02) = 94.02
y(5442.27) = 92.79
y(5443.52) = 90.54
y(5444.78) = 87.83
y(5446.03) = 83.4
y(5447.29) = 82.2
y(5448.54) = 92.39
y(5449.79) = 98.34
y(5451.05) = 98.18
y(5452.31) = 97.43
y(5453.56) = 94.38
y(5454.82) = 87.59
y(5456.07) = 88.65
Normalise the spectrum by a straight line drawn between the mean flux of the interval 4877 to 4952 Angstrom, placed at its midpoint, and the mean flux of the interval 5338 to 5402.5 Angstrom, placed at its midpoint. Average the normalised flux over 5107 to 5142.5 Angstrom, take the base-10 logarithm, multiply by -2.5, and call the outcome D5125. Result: 0.01 mag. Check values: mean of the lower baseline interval 91.7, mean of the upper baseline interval 92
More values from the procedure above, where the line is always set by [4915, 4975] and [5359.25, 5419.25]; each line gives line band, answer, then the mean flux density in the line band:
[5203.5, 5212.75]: 0.099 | 83.7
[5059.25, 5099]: 0.034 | 89.1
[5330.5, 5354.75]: 0.013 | 90.4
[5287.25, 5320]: -0.020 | 93.3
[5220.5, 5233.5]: 0.036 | 88.6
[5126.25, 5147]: 0.049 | 87.7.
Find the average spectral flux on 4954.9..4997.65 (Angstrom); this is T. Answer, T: 91.6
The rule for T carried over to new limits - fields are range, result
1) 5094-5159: 89.4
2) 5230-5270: 88.6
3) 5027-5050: 89.3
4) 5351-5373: 93.1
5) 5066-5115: 89.1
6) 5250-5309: 89.3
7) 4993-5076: 89.8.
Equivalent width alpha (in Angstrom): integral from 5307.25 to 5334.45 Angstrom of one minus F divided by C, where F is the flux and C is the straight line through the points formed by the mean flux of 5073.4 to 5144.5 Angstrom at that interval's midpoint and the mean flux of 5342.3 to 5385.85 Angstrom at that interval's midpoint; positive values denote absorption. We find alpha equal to 0.5 Angstrom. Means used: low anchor 89.5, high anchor 93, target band 90.6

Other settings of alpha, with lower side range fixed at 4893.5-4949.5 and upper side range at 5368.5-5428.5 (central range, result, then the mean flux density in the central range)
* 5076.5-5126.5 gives 0.9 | 90.1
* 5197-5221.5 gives 0.7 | 88.8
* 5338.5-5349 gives 0.5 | 87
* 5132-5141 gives 0.4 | 87.9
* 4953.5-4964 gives 0.0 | 91.9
